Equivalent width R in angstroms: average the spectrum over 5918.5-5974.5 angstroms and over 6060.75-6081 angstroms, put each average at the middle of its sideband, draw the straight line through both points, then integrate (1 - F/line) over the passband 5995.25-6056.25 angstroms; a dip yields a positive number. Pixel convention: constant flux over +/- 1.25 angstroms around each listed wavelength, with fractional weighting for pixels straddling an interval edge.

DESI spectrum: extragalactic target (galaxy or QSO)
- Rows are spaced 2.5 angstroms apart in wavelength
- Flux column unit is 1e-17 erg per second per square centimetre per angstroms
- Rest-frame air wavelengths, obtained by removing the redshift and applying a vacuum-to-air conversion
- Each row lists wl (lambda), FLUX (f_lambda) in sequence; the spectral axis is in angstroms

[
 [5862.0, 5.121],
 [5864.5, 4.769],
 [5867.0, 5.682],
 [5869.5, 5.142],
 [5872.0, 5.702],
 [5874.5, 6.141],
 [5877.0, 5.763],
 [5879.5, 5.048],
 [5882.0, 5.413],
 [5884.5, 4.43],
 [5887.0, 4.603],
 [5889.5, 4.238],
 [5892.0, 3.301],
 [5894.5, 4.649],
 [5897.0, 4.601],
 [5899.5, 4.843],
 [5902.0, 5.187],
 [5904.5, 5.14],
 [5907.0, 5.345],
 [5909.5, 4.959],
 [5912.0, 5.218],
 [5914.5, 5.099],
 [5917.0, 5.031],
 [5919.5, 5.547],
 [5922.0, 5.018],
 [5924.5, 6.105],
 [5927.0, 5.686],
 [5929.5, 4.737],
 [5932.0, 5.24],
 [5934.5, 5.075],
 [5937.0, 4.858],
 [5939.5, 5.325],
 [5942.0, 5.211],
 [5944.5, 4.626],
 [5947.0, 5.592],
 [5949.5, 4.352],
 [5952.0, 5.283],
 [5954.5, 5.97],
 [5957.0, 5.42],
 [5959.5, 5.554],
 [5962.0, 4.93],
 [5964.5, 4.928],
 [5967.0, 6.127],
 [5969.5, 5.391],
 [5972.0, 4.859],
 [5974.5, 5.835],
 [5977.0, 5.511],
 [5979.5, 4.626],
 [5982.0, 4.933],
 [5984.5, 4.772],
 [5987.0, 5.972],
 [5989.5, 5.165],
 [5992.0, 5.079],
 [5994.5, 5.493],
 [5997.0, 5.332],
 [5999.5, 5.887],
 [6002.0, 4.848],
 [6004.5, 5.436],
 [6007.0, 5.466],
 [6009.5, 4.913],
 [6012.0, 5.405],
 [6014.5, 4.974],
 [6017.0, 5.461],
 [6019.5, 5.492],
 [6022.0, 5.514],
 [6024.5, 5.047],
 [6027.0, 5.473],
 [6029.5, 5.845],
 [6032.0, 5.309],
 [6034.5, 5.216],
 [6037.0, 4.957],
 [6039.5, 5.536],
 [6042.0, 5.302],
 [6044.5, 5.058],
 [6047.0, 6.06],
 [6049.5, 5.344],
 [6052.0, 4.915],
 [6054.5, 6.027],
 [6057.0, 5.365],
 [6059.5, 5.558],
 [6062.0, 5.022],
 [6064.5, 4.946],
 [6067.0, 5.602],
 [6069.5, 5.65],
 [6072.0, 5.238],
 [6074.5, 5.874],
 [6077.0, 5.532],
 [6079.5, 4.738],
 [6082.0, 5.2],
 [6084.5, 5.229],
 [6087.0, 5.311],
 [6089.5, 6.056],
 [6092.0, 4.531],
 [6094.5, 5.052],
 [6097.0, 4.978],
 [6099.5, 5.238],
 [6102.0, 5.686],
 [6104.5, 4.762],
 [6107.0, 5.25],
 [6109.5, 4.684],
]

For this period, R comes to -0.7 angstroms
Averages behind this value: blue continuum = 5.28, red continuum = 5.32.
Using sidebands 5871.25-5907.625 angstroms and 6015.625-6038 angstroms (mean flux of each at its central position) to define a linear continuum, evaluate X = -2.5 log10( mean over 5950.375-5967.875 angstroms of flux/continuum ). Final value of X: -0.05 mag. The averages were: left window 4.94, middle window 5.42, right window 5.37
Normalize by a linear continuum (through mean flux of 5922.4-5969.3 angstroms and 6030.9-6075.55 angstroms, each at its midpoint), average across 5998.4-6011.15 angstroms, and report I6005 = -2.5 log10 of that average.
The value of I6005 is 0.01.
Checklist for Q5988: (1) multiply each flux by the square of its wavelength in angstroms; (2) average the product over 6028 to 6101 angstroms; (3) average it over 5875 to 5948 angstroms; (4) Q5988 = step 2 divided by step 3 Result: 1.11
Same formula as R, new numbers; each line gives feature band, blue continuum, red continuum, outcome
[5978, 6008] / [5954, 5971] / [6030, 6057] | 0.94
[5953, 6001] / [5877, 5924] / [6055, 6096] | -2.49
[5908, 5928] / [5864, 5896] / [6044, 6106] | -1.07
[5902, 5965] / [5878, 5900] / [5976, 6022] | -4.68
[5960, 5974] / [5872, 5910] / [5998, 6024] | -0.29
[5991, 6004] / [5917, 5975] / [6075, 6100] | -0.22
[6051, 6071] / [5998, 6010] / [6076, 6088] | -0.61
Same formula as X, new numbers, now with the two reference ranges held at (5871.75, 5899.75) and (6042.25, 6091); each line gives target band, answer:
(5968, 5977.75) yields -0.06 mag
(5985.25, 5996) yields -0.04 mag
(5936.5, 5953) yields 0.00 mag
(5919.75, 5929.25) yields -0.11 mag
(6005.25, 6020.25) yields -0.01 mag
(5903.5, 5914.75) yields -0.05 mag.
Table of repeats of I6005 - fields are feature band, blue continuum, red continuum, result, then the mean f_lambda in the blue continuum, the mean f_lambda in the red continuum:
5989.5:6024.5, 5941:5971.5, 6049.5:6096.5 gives 0.00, 5.27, 5.32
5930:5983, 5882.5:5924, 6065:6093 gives -0.04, 4.86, 5.36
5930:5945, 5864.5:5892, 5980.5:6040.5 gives 0.03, 5.11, 5.31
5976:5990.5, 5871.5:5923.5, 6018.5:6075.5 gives 0.02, 5.01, 5.4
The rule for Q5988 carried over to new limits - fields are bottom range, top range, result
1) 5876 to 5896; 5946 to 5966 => 1.15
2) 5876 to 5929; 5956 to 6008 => 1.09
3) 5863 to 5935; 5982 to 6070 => 1.10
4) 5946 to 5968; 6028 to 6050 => 1.04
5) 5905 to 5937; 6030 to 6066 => 1.06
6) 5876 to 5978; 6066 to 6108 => 1.09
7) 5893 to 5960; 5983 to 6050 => 1.07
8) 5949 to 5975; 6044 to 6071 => 1.05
